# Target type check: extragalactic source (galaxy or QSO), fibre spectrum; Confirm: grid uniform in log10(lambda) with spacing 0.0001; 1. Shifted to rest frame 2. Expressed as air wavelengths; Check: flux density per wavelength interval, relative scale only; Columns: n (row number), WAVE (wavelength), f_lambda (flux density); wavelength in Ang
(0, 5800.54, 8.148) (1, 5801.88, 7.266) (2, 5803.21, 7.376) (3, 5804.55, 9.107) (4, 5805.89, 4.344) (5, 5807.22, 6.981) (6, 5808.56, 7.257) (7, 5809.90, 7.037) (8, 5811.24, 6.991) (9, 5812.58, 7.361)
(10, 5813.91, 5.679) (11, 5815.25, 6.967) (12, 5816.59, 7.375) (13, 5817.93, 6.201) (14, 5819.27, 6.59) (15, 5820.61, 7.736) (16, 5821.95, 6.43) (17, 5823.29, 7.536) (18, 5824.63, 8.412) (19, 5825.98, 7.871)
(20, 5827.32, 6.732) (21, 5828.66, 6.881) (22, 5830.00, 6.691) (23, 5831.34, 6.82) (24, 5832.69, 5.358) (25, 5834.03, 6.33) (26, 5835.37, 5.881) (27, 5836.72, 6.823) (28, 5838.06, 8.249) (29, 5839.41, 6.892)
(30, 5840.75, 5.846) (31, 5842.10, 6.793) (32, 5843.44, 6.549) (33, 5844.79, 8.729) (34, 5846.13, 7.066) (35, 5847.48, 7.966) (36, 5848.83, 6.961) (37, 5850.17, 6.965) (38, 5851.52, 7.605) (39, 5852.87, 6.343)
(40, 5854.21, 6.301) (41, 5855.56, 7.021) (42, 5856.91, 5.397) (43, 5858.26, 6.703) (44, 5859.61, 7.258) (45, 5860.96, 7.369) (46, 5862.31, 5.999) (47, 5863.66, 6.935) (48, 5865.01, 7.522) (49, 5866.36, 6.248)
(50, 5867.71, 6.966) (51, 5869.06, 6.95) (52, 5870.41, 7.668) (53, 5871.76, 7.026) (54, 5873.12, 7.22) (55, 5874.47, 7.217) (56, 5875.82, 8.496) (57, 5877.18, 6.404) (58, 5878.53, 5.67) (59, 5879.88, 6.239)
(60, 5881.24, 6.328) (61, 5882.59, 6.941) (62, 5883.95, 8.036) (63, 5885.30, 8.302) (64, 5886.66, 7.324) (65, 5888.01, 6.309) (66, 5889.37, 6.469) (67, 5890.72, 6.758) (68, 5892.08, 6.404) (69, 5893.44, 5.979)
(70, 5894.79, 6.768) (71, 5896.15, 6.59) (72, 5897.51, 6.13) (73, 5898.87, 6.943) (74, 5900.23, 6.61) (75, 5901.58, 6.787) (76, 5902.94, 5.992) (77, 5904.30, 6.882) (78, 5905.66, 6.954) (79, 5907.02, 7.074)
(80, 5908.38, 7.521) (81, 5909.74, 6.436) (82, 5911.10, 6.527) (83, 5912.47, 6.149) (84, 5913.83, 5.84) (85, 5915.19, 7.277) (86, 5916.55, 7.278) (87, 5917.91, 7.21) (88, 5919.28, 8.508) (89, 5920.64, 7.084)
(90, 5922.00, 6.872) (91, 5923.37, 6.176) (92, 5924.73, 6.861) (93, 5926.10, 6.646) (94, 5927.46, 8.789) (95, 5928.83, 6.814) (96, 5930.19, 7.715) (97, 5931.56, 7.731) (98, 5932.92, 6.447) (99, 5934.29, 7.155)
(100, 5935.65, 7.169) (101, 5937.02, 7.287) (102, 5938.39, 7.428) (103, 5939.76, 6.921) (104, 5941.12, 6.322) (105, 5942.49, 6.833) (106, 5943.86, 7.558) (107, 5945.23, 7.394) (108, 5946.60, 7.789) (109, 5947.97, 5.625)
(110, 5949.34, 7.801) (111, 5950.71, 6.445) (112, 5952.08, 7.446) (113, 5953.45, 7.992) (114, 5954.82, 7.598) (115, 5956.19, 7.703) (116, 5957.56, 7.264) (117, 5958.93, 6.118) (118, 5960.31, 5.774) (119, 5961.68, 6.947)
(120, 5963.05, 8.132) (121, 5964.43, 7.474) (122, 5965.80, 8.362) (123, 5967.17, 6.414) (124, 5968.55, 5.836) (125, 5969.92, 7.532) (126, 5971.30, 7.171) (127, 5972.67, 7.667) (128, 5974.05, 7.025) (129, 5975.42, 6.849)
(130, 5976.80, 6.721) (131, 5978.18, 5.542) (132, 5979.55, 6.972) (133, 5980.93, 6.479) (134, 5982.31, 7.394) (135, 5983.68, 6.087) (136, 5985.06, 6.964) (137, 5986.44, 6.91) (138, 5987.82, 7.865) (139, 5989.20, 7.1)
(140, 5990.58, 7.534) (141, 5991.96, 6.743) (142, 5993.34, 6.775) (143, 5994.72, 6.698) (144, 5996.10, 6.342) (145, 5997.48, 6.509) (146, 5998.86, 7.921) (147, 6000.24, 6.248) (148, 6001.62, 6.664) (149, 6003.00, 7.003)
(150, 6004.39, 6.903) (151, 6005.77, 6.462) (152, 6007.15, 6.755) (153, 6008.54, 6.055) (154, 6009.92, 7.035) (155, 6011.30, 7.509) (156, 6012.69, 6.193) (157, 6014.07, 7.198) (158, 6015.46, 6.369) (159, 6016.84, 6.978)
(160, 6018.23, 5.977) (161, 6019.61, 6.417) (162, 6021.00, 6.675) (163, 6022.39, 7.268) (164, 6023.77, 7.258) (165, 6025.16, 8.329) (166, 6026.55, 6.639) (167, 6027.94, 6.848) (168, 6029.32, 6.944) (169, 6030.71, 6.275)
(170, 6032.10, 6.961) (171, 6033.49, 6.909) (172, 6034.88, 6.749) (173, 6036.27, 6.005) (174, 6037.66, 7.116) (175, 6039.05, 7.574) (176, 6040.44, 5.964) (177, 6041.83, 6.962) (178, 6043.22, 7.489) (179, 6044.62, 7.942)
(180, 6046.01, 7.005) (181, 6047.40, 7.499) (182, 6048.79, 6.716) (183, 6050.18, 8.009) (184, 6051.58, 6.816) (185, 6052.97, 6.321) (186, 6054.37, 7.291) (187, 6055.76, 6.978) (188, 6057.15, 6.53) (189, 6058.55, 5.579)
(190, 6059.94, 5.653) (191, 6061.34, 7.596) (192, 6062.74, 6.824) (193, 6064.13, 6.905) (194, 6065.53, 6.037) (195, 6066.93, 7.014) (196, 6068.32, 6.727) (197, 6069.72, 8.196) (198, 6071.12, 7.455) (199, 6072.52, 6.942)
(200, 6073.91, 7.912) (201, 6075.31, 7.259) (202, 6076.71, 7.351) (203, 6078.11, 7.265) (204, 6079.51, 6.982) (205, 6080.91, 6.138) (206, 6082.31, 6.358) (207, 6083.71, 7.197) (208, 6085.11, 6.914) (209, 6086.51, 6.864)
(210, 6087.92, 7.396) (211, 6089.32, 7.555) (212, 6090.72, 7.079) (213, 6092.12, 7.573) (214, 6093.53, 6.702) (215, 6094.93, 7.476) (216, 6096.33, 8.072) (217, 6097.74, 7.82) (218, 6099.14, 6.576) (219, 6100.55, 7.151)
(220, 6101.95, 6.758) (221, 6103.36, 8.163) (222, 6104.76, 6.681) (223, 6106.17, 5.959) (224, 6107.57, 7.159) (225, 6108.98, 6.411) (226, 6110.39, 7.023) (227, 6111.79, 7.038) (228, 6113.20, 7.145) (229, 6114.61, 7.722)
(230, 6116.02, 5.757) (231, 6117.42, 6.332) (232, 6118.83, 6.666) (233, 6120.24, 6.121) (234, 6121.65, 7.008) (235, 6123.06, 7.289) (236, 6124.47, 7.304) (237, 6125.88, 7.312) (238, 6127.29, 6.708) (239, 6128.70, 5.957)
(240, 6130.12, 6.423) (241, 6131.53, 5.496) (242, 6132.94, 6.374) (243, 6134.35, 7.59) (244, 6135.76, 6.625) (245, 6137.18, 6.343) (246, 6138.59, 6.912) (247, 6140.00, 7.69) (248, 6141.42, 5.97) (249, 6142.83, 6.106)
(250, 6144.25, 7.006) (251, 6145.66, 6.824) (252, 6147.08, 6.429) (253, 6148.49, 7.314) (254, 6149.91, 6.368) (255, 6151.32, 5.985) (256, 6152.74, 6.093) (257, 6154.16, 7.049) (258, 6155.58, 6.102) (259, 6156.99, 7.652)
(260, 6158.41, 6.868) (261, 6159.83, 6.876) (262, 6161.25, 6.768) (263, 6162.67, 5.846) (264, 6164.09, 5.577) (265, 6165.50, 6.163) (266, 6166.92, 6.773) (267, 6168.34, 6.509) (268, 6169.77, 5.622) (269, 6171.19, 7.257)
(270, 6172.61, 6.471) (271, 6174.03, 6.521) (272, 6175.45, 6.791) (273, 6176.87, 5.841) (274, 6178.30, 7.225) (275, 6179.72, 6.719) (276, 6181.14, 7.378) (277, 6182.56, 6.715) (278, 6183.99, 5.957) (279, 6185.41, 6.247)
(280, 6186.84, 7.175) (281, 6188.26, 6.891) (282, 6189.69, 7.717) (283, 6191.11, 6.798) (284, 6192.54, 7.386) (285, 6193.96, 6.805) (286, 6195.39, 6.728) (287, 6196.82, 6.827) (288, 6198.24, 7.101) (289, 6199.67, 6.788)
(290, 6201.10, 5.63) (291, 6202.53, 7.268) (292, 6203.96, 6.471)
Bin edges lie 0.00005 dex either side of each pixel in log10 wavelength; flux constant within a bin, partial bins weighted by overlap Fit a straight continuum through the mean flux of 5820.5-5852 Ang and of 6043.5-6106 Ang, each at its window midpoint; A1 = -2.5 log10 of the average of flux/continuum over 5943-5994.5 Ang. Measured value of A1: 0.000 mag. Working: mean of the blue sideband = 7.03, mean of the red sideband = 7.07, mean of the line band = 7.05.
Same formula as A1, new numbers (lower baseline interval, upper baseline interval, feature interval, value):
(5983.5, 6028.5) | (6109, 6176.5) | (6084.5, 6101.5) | -0.08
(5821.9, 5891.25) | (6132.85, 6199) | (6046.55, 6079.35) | -0.04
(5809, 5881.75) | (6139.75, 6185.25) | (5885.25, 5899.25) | 0.03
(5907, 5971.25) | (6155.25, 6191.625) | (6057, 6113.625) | -0.03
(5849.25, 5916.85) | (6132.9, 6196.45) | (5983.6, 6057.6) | -0.03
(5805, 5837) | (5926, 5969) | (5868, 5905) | 0.02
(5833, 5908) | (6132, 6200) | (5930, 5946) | -0.05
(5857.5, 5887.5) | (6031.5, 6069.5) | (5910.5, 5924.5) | 0.02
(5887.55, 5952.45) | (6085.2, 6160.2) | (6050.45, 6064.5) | 0.03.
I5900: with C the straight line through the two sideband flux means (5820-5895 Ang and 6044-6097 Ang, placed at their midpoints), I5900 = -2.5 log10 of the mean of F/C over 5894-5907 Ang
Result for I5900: 0.05 mag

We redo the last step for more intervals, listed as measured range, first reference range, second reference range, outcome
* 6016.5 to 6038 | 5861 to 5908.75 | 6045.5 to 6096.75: 0.03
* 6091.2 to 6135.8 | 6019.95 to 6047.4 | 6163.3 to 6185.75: -0.03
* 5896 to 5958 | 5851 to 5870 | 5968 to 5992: -0.03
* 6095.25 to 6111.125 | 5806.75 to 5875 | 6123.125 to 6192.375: -0.06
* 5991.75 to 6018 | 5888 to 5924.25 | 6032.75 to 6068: 0.01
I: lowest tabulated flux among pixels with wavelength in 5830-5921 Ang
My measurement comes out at 5.358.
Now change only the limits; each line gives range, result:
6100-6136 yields 5.496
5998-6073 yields 5.579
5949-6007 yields 5.542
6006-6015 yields 6.055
